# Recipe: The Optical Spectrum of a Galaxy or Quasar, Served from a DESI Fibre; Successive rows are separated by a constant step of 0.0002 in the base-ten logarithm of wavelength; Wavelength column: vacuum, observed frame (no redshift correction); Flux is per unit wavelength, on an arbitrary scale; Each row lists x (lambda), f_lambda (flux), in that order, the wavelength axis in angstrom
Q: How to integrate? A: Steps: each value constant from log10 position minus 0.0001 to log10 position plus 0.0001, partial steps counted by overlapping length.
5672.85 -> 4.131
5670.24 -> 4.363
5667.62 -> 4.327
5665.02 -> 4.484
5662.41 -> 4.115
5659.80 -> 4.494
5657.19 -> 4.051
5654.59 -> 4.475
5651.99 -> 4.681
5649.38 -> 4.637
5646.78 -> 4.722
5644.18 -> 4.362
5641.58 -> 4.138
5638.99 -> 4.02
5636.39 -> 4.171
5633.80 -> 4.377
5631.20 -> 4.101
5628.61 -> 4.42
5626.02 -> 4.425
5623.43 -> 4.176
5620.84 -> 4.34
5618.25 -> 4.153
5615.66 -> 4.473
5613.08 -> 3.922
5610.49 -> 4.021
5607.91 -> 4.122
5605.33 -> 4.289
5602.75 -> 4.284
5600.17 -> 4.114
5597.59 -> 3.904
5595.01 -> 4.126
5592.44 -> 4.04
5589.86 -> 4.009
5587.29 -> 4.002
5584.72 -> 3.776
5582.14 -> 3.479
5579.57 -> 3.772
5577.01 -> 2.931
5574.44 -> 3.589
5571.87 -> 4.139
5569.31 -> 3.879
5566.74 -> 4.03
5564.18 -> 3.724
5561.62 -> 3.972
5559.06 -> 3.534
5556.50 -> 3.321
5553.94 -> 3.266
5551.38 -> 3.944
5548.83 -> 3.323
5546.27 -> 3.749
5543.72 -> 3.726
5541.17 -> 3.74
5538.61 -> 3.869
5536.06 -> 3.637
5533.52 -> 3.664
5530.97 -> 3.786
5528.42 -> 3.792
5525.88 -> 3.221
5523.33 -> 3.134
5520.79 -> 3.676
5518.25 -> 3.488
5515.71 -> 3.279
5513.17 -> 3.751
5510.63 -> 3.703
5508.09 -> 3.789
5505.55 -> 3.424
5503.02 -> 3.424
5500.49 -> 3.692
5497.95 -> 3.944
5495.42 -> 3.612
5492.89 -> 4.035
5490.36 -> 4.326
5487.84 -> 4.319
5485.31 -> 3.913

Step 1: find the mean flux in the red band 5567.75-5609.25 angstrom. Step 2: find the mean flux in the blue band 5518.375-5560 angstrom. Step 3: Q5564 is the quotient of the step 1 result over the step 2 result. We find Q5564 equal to 1.1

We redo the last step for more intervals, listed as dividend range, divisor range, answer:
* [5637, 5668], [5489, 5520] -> 1.18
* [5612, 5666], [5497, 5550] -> 1.20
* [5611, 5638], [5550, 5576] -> 1.14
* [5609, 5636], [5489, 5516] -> 1.13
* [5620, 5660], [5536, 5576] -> 1.17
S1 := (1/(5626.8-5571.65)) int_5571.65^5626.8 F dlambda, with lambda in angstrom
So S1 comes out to 4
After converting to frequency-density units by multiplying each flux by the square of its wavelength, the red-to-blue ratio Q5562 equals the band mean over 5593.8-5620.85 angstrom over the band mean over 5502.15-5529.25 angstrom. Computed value 1.2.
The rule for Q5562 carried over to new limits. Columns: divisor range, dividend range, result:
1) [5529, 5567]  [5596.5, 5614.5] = 1.14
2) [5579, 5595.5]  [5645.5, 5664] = 1.18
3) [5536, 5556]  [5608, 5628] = 1.19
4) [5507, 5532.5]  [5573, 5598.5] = 1.08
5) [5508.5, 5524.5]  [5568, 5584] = 1.05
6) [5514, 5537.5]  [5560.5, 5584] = 1.07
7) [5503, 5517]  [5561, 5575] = 1.11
